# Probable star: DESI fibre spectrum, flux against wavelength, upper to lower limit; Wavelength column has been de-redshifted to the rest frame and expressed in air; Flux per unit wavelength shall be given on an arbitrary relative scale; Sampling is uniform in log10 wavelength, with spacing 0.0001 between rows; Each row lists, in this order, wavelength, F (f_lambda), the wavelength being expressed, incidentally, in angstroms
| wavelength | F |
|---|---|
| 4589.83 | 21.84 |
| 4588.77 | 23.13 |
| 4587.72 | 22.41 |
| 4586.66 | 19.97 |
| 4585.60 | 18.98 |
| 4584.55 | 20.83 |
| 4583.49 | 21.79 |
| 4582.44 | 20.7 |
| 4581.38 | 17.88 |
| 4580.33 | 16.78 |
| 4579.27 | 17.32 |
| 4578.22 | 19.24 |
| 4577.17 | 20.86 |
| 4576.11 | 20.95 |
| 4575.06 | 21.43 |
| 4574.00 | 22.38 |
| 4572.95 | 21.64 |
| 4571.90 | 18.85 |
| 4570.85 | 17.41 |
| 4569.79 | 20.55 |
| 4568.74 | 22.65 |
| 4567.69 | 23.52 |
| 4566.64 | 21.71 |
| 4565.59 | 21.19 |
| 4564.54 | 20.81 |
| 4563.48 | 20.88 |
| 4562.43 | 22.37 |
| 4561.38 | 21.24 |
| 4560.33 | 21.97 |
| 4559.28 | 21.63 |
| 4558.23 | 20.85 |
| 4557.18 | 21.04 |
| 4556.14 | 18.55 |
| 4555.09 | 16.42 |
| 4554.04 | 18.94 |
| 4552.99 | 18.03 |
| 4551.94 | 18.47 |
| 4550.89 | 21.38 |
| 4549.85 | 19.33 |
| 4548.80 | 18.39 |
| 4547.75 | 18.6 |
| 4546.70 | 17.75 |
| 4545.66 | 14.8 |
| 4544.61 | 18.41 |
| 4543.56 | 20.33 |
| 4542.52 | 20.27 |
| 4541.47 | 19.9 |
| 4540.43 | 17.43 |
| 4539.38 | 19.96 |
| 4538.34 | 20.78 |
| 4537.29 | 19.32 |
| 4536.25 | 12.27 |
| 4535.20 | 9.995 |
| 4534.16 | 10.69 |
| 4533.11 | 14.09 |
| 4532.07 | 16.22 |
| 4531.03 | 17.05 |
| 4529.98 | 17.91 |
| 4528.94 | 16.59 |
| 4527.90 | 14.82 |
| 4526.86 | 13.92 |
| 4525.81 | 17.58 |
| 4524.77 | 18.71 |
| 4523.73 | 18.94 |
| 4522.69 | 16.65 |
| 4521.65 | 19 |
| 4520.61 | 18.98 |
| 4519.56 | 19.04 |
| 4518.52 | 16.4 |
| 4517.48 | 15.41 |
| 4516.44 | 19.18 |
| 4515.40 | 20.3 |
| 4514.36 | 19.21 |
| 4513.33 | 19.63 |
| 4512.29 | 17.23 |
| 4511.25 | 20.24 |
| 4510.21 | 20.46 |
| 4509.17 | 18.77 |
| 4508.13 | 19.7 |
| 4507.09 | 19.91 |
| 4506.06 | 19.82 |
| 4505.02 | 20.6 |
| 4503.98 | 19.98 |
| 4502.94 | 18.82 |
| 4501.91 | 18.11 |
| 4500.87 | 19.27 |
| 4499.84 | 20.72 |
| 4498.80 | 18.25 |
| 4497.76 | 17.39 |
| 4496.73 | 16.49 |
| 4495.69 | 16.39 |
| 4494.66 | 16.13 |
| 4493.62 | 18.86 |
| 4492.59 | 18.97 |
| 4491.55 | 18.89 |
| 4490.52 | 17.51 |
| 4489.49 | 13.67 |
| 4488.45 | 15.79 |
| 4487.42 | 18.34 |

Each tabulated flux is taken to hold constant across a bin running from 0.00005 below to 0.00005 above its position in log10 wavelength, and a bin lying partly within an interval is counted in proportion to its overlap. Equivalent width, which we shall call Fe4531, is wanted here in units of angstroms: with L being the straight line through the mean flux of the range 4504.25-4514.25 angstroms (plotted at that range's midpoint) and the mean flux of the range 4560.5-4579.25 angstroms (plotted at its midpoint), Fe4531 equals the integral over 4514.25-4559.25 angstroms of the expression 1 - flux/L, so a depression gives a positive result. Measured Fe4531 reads 5.49 angstroms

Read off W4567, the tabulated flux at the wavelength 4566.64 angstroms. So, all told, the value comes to 21.71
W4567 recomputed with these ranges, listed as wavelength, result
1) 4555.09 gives 16.42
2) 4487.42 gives 18.34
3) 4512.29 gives 17.23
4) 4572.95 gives 21.64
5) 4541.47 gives 19.9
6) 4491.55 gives 18.89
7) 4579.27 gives 17.32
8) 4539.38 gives 19.96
